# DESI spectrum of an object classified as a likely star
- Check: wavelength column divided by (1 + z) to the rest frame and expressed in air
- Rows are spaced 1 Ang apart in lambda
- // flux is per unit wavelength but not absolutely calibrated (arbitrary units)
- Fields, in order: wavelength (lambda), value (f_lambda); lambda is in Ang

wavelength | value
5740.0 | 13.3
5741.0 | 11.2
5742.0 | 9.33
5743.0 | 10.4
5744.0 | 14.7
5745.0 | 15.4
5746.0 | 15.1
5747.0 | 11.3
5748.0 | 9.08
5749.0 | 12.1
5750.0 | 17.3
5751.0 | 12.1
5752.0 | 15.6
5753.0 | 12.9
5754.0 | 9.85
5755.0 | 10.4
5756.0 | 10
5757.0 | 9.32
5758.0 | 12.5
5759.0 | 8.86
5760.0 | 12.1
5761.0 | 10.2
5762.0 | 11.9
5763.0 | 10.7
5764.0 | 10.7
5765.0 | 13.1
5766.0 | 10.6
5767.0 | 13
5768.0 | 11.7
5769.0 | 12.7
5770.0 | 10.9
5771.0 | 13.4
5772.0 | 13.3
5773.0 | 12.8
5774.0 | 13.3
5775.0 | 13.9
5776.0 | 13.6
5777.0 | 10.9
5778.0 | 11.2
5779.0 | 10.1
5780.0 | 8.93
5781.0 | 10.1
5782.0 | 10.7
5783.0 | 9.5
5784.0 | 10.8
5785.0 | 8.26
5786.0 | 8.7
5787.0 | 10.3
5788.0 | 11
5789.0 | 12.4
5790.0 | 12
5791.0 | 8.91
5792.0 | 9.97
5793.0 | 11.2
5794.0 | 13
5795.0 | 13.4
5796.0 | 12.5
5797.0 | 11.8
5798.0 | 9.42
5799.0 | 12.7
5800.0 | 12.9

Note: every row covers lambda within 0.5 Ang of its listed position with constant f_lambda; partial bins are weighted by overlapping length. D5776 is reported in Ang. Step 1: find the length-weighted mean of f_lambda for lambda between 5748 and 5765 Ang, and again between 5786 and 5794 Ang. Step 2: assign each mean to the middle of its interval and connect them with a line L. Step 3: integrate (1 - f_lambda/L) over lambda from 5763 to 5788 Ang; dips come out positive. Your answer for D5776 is -0.3 Ang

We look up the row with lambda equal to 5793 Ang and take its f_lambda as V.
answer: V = 11.2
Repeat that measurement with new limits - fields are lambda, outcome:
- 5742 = 9.33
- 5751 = 12.1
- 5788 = 11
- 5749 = 12.1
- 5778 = 11.2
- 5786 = 8.7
